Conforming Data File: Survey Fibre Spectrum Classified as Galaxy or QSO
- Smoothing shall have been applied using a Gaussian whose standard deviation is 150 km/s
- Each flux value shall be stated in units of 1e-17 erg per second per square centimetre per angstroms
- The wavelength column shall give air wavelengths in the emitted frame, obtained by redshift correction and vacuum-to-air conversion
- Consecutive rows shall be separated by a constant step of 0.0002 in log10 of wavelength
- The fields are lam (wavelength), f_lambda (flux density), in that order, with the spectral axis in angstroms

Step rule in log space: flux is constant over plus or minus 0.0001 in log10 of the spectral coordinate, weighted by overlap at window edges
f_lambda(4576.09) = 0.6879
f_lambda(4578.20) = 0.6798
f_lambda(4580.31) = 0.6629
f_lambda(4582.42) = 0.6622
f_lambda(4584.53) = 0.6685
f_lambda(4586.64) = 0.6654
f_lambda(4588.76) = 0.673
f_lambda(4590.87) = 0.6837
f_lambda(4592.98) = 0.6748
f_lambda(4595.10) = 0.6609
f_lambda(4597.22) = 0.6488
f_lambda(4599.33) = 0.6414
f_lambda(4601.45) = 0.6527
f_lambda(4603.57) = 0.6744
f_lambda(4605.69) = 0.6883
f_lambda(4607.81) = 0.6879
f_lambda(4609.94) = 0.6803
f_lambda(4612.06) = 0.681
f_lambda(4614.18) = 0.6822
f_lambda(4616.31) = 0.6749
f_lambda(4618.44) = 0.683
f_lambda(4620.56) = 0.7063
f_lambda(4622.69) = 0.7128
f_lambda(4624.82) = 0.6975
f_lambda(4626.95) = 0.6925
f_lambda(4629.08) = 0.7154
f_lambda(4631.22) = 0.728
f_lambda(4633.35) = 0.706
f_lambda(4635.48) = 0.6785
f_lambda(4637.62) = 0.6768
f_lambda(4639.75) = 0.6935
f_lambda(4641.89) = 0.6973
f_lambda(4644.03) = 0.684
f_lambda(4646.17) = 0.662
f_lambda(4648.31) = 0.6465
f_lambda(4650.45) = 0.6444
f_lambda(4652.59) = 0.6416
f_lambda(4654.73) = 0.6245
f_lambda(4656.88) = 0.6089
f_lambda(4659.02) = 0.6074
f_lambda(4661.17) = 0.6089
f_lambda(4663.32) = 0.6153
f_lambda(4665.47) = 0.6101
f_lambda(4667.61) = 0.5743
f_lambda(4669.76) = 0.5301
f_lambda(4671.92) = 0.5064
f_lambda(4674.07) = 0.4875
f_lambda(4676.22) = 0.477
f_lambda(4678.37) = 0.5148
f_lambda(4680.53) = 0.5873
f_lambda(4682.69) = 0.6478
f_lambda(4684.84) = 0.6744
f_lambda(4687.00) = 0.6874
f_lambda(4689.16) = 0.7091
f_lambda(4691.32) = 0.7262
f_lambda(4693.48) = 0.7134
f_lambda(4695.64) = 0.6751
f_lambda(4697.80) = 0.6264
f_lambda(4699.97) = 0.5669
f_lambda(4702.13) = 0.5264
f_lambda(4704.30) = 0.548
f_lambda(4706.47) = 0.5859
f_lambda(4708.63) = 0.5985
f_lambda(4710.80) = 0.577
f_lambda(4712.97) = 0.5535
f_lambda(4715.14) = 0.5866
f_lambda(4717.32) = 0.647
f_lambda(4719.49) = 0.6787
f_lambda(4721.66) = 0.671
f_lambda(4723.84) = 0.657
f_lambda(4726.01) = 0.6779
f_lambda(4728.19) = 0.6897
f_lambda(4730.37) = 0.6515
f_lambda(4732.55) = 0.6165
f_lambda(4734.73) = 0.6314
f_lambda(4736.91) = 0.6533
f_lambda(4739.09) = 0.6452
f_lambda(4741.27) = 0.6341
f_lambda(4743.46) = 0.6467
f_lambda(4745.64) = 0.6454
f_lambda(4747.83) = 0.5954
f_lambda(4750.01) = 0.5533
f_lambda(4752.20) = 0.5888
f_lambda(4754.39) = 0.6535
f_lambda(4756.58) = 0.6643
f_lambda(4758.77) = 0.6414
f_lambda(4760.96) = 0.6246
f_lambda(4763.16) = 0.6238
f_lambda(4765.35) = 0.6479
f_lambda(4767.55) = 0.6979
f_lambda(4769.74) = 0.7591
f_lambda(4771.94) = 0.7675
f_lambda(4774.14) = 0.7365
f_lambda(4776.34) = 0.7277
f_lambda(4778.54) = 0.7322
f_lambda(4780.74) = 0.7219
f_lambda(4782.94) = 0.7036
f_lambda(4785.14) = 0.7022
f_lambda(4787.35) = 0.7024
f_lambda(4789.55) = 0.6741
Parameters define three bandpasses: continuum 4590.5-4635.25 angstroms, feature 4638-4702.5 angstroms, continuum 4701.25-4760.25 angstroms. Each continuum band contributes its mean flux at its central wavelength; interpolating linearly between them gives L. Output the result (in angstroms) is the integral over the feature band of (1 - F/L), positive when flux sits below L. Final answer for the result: 3.3 angstroms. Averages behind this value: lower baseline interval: 0.684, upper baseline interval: 0.623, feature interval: 0.621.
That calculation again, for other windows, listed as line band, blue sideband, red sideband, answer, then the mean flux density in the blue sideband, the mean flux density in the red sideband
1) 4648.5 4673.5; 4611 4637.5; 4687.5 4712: 2.44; 0.696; 0.624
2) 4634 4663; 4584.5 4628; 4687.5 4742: 0.41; 0.678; 0.634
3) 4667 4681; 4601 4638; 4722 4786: 3.28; 0.691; 0.665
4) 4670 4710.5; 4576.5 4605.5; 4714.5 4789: 3.90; 0.666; 0.665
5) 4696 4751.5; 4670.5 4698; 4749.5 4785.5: 2.41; 0.617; 0.681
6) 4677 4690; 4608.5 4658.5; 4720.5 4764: 0.55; 0.678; 0.638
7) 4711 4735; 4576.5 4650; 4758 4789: 1.85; 0.68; 0.699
